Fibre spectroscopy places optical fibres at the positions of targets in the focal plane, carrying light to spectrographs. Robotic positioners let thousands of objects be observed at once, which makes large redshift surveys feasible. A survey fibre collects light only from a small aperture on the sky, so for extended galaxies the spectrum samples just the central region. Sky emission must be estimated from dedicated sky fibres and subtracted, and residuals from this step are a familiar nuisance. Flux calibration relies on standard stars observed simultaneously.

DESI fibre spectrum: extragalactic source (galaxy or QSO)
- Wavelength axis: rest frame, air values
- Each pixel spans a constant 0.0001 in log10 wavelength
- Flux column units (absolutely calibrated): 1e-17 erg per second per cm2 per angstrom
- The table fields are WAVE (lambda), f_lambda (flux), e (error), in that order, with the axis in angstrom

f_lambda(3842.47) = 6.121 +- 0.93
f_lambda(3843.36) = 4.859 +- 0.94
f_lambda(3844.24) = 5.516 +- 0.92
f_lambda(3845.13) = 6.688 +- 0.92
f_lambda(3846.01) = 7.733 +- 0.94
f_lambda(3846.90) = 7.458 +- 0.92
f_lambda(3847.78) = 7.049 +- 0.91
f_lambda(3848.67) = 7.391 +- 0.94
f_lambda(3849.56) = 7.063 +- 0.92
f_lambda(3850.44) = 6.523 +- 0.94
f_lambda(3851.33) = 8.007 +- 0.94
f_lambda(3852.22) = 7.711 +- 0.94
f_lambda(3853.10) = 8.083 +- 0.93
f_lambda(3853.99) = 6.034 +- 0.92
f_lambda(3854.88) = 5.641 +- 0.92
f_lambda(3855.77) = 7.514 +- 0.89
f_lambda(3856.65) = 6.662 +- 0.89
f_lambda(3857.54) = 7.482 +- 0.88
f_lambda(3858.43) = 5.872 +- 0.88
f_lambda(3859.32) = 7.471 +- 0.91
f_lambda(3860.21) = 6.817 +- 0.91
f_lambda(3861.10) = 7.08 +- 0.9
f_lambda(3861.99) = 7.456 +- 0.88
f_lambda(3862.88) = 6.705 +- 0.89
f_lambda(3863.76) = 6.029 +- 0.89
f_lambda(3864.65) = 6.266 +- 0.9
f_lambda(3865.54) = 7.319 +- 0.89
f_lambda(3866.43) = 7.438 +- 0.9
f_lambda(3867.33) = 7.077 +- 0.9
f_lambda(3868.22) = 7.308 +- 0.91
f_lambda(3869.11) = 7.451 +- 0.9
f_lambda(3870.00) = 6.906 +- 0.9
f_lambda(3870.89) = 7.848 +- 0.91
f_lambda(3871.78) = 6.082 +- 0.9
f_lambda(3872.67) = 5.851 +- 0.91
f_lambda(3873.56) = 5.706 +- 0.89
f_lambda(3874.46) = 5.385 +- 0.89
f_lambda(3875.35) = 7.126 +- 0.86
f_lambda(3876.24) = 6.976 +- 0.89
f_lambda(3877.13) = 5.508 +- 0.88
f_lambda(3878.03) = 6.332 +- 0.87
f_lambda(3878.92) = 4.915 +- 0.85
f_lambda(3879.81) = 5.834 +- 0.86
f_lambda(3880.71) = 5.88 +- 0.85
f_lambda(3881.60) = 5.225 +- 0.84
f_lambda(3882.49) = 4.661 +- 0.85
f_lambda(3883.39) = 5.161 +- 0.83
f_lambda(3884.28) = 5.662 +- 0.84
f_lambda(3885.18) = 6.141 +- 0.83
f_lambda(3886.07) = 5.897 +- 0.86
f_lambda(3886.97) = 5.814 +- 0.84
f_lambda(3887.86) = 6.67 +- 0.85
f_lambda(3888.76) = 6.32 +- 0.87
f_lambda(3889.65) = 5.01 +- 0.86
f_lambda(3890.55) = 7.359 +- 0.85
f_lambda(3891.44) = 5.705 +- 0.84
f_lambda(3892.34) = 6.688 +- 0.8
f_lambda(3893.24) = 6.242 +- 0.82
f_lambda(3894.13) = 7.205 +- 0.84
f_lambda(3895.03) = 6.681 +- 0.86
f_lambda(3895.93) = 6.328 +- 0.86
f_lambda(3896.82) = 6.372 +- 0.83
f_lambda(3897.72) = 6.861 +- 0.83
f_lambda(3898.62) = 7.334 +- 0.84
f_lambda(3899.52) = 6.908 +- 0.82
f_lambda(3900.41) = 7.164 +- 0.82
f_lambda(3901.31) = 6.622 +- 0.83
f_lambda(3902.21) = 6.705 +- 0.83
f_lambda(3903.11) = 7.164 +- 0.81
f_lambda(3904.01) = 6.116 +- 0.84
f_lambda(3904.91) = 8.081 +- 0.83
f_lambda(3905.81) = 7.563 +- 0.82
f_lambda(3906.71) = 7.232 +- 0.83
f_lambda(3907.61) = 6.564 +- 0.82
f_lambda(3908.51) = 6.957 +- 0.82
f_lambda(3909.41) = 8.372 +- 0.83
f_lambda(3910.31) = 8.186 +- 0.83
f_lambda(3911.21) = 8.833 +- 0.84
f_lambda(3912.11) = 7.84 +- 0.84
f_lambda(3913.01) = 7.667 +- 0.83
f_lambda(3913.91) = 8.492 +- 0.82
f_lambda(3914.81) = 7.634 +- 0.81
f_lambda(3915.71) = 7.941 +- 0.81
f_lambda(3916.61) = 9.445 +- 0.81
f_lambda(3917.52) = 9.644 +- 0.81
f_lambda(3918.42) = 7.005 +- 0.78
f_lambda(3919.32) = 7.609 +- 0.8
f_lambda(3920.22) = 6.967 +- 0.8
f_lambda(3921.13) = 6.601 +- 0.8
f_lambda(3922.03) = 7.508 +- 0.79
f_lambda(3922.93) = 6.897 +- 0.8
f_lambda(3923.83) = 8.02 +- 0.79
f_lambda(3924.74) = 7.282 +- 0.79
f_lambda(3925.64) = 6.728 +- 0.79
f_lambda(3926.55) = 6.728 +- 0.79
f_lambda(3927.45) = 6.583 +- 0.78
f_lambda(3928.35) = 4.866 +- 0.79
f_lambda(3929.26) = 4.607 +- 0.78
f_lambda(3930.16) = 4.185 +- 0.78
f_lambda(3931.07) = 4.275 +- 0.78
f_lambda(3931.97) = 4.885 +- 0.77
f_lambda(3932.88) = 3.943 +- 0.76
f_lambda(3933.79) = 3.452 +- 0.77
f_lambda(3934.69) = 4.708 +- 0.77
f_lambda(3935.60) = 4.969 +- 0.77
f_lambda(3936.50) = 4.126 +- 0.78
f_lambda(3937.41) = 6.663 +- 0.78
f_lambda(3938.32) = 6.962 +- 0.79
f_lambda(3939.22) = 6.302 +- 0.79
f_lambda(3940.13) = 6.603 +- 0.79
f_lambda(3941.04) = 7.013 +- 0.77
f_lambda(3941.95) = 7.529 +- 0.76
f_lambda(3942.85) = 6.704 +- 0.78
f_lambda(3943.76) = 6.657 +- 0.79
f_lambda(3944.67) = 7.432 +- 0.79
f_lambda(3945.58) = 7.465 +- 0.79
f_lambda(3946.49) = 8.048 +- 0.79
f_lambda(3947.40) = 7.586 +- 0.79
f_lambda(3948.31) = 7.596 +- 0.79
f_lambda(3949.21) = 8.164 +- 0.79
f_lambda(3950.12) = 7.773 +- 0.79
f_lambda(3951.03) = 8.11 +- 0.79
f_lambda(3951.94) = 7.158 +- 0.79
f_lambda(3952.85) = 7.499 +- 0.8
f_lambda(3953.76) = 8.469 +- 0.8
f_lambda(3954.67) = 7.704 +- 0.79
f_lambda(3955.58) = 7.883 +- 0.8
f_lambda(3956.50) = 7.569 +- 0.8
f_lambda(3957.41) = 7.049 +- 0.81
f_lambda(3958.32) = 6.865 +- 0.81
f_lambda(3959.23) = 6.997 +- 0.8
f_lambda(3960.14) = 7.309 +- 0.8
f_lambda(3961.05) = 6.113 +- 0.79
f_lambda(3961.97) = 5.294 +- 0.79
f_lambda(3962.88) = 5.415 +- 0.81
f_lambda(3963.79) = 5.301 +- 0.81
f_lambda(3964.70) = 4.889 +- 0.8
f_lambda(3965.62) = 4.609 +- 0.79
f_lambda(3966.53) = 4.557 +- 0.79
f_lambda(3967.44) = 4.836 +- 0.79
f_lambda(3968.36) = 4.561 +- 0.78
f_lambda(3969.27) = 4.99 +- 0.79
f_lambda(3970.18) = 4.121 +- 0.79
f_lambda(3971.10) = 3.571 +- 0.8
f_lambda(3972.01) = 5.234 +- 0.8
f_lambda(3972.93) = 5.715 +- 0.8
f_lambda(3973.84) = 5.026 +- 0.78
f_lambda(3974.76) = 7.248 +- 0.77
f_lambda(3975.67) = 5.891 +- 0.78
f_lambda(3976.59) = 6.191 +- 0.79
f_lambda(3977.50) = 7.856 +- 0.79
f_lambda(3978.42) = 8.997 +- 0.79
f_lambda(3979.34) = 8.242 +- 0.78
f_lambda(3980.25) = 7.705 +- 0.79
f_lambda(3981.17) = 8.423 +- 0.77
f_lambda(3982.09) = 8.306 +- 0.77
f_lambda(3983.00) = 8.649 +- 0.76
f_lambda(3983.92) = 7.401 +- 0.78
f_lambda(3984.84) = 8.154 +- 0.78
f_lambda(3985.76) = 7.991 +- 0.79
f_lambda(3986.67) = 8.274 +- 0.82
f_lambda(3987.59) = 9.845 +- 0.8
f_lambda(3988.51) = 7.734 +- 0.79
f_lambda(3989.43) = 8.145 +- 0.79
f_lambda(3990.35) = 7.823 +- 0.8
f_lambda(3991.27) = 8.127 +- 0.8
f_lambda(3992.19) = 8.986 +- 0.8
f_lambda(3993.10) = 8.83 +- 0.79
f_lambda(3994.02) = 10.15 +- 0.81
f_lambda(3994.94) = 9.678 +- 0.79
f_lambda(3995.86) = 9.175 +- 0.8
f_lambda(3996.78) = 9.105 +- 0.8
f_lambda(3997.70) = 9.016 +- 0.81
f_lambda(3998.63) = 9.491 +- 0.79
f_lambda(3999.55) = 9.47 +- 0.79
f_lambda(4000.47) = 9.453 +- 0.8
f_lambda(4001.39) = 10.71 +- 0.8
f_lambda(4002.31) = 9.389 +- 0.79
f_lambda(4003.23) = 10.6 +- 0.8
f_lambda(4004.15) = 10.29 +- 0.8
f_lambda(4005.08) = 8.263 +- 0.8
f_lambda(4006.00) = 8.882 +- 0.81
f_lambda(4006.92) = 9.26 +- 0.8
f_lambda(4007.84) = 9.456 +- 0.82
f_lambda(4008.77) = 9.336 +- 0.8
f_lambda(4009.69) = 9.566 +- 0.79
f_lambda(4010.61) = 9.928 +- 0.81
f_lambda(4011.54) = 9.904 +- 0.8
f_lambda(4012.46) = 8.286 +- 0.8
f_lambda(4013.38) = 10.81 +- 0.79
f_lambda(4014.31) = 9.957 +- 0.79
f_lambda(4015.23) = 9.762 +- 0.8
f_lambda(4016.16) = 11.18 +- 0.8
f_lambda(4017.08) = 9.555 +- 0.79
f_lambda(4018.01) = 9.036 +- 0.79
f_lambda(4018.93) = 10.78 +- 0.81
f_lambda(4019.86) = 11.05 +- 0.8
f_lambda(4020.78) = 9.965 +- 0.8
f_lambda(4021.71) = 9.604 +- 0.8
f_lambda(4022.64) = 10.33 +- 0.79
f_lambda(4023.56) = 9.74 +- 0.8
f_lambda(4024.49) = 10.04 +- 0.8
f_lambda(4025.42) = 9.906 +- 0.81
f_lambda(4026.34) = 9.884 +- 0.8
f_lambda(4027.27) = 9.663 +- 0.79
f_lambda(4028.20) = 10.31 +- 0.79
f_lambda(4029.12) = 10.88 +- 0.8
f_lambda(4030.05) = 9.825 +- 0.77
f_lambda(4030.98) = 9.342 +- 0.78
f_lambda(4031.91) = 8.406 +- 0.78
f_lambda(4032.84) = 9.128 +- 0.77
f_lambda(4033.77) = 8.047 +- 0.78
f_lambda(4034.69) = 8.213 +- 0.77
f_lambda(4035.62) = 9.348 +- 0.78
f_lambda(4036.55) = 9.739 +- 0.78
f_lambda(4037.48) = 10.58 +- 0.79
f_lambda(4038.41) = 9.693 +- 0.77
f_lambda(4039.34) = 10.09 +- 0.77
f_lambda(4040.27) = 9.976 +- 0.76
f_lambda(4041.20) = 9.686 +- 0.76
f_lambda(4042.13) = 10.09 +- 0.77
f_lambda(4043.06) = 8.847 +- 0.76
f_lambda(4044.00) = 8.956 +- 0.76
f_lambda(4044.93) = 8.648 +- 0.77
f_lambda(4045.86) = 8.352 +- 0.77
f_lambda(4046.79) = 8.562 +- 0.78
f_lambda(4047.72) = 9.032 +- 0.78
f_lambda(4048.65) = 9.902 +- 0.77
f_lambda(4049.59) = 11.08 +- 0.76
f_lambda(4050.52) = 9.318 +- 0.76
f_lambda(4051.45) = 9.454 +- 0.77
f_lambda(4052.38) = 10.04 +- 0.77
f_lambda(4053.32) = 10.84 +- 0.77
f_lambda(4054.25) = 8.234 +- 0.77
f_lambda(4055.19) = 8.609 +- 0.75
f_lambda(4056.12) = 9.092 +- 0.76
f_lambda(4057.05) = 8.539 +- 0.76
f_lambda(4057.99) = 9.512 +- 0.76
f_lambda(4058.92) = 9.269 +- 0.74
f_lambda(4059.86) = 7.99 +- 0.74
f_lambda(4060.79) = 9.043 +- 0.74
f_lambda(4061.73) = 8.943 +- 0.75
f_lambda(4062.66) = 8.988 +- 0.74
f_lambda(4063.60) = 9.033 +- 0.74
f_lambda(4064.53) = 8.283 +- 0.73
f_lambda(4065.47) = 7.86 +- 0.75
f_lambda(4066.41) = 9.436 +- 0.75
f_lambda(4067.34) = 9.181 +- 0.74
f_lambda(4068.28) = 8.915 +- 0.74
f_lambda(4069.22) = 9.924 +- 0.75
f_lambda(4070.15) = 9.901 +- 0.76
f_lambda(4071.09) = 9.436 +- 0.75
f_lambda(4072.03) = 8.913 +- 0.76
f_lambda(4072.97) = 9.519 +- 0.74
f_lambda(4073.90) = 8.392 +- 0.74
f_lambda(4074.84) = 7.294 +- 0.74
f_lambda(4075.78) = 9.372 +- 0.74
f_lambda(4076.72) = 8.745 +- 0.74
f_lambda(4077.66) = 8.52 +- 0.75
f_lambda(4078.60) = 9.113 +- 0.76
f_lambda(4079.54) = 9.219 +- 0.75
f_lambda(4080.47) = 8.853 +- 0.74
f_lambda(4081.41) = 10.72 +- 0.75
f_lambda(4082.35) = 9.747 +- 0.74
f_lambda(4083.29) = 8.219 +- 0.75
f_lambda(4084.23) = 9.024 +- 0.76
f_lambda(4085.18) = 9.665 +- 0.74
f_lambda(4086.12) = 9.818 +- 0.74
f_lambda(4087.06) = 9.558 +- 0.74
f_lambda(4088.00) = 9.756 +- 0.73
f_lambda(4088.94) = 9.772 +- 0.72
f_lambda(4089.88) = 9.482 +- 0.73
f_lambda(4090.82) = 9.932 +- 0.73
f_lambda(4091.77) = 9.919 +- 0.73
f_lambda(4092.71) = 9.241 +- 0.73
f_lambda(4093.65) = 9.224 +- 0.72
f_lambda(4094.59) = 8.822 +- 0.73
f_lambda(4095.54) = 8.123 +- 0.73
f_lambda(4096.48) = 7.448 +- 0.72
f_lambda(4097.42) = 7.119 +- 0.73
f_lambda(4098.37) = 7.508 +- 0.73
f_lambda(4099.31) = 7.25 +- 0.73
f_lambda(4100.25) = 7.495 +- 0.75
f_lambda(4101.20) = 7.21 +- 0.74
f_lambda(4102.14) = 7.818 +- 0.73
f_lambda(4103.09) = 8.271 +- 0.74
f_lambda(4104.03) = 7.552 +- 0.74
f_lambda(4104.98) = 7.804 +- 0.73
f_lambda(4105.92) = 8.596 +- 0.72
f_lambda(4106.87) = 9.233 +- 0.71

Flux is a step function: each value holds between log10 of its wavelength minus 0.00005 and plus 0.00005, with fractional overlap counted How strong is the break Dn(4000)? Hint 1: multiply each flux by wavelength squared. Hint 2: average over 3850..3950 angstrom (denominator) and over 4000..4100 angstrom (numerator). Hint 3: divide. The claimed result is 1.5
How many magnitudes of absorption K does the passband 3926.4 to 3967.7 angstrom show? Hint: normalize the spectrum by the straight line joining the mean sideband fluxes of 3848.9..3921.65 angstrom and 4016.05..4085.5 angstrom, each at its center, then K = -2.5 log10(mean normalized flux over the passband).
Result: 0.23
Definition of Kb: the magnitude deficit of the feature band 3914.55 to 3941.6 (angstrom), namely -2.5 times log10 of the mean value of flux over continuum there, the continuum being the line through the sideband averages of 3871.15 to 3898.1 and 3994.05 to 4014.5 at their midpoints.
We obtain 0.15 mag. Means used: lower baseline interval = 6.06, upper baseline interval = 9.55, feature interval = 6.33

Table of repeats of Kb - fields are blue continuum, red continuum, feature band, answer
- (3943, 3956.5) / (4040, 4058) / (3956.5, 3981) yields 0.31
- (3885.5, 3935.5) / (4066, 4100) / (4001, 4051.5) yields -0.17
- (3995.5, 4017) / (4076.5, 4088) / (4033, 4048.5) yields 0.03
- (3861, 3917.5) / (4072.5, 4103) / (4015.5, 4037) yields -0.19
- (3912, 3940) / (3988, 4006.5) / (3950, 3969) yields 0.19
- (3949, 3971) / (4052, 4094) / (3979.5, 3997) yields -0.21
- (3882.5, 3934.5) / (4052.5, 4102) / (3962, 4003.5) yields 0.03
